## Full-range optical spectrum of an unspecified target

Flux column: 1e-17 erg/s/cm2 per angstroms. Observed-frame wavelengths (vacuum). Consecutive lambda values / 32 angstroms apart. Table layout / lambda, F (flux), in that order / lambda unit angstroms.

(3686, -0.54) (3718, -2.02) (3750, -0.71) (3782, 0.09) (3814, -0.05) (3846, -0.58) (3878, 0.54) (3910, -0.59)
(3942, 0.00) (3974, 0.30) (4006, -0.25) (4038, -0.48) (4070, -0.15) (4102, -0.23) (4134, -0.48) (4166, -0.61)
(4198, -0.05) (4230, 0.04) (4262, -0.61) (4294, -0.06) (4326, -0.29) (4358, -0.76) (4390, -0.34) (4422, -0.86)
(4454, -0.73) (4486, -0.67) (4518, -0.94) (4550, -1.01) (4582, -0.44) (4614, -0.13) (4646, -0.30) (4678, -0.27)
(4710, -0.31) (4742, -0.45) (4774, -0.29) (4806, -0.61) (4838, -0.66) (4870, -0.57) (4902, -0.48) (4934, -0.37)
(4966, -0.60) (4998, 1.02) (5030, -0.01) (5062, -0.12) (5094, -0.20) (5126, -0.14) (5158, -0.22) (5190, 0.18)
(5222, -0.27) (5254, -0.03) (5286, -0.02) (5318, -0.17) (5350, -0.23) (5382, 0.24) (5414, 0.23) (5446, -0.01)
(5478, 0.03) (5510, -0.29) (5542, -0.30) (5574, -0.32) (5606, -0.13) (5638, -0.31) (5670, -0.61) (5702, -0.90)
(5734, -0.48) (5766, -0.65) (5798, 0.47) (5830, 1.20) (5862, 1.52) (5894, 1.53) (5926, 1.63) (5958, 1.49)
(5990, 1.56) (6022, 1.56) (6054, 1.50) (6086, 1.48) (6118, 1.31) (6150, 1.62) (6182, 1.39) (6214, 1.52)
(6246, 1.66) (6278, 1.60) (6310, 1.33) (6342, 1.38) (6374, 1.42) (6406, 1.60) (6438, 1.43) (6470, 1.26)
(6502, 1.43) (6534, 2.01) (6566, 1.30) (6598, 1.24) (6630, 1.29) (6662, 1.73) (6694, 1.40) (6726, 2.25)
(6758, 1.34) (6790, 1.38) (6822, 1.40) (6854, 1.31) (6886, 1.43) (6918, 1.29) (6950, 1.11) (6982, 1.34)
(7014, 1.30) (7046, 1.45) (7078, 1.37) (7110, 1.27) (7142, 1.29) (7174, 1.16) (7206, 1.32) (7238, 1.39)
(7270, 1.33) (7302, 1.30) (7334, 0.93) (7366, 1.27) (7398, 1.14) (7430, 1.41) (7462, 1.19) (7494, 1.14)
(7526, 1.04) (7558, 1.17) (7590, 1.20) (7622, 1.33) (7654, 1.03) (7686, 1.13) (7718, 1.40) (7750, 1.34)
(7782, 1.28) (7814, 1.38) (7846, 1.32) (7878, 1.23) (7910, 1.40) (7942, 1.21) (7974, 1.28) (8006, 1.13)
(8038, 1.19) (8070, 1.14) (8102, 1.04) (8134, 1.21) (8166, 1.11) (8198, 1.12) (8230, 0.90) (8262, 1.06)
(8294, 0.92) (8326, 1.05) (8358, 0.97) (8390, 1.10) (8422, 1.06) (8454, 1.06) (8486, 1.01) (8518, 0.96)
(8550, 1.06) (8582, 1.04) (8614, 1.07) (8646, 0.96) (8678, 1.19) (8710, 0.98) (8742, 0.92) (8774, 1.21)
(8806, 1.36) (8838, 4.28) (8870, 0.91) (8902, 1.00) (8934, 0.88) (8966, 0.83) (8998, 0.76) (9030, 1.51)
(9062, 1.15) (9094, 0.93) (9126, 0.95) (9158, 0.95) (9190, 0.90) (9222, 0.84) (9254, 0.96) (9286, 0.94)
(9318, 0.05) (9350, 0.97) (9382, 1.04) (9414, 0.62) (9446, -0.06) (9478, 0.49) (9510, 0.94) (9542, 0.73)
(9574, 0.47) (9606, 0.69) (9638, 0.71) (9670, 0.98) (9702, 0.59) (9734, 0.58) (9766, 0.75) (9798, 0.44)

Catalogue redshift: 0.344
